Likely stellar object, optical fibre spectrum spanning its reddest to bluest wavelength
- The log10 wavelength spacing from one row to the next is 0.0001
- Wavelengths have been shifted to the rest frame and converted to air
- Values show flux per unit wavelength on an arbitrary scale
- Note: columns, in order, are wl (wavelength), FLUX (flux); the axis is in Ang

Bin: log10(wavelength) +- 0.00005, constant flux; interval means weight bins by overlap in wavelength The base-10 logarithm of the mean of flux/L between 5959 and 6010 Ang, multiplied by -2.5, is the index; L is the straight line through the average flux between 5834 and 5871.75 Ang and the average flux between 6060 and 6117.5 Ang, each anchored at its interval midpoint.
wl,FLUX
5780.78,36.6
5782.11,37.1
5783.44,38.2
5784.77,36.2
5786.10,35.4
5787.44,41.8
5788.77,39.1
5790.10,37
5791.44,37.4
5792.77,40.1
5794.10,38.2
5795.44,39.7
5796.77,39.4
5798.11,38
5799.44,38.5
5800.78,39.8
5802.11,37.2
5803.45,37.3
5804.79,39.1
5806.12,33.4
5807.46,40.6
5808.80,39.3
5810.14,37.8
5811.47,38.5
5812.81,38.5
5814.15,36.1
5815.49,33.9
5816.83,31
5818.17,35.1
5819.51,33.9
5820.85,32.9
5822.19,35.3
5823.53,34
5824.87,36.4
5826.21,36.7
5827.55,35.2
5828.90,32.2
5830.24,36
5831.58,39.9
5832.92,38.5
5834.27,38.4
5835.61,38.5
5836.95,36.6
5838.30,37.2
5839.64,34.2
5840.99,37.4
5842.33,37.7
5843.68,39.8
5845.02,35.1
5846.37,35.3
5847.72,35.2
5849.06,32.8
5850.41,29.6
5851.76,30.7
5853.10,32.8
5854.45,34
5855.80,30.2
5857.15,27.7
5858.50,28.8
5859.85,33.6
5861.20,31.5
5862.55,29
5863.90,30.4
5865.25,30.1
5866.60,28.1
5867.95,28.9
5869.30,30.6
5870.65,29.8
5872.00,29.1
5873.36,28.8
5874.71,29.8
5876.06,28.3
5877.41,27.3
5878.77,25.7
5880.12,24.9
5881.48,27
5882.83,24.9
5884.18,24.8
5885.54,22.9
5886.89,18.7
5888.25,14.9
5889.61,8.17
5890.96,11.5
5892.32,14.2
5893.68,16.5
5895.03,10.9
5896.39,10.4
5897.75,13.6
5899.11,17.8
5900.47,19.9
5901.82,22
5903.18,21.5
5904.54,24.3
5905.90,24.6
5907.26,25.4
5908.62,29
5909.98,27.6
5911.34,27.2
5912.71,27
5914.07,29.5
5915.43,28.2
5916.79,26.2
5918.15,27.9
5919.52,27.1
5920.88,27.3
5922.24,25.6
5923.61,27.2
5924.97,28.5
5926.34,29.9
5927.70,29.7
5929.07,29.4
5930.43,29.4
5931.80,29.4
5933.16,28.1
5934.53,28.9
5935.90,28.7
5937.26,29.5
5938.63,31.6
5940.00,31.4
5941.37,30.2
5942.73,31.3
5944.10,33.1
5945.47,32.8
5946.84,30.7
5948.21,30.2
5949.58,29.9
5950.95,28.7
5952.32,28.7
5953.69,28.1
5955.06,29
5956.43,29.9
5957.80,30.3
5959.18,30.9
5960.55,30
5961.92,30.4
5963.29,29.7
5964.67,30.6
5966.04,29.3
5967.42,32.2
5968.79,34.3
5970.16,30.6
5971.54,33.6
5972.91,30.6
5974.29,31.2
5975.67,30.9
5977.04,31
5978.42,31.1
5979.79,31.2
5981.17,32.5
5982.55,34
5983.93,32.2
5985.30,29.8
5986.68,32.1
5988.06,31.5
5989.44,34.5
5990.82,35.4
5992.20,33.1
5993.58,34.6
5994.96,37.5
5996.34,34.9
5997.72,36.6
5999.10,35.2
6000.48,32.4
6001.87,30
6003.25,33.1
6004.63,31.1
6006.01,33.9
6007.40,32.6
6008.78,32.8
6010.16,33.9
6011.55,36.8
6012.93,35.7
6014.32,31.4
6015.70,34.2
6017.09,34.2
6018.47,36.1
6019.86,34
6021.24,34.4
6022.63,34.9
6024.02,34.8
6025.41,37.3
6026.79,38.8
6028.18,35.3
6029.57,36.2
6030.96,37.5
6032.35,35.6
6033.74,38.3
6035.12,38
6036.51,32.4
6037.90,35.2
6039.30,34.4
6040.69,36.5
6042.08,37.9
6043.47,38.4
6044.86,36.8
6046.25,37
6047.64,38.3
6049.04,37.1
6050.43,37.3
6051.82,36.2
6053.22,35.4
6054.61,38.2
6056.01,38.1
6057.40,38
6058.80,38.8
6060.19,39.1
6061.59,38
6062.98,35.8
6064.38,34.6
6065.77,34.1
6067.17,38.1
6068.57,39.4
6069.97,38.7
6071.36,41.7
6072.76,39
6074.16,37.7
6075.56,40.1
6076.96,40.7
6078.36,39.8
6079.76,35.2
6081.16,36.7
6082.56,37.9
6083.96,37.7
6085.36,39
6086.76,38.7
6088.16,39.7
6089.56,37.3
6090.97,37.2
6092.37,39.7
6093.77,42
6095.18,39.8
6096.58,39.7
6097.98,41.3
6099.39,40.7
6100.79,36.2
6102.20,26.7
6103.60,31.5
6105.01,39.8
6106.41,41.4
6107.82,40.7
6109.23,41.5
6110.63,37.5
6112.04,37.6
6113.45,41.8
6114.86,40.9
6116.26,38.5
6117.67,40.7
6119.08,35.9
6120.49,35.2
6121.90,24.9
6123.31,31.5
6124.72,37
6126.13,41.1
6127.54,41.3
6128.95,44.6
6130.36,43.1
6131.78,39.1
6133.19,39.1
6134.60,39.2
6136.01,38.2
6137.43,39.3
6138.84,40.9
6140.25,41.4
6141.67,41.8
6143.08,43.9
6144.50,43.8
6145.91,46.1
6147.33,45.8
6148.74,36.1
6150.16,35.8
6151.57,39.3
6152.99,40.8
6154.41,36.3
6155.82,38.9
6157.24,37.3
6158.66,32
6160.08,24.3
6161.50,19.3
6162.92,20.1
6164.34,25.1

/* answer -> 0.11 mag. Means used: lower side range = 32.9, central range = 32.4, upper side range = 38.4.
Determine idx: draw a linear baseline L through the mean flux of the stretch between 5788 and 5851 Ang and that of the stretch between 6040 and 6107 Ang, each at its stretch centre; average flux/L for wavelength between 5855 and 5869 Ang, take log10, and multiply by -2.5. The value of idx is 0.229 mag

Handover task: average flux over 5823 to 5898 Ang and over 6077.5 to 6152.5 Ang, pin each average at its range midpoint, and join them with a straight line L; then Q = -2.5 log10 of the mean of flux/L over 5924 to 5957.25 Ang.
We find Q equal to 0.08 mag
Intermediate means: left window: 29.1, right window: 38.9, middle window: 29.9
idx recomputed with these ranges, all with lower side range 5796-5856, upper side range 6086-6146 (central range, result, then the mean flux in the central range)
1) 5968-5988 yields 0.181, 31.8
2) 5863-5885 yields 0.288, 28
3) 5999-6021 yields 0.132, 33.6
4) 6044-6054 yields 0.040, 36.9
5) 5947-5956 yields 0.265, 29.2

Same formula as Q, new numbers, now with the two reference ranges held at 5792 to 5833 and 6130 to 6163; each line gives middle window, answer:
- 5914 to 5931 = 0.304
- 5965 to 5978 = 0.184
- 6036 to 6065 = 0.020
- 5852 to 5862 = 0.185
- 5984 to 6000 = 0.102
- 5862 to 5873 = 0.247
